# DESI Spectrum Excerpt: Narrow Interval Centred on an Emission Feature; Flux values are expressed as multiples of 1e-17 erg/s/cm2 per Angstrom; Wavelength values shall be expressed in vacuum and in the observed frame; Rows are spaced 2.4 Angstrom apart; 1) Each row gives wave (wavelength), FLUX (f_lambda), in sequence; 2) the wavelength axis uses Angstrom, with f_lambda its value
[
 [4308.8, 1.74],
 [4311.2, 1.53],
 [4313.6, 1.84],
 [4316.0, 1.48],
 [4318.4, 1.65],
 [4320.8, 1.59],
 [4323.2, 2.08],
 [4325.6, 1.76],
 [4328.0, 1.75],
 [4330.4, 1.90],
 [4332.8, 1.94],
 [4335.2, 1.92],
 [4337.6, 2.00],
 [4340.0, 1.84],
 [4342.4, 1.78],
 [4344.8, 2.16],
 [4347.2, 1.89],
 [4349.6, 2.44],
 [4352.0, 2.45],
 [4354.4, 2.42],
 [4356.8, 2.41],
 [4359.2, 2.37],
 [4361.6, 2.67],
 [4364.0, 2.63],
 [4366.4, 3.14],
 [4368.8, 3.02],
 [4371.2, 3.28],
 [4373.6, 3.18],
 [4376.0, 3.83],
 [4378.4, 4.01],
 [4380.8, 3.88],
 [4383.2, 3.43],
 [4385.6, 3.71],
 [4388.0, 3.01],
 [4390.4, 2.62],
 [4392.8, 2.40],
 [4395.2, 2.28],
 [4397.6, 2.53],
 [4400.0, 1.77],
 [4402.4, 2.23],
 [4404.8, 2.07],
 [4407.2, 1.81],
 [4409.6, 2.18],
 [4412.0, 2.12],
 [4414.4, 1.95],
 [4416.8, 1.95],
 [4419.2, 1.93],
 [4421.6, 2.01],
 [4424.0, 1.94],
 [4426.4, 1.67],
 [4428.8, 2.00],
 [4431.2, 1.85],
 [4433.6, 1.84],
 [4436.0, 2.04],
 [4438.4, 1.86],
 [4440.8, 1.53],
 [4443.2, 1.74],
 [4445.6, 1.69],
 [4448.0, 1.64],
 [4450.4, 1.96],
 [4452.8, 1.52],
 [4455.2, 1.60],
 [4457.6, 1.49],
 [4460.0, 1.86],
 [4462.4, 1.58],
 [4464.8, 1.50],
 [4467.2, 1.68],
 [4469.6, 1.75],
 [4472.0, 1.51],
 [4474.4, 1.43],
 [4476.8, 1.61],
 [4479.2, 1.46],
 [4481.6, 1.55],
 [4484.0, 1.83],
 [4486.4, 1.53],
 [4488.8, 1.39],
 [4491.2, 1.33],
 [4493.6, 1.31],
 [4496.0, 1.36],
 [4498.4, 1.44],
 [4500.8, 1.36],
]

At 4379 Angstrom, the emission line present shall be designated C IV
